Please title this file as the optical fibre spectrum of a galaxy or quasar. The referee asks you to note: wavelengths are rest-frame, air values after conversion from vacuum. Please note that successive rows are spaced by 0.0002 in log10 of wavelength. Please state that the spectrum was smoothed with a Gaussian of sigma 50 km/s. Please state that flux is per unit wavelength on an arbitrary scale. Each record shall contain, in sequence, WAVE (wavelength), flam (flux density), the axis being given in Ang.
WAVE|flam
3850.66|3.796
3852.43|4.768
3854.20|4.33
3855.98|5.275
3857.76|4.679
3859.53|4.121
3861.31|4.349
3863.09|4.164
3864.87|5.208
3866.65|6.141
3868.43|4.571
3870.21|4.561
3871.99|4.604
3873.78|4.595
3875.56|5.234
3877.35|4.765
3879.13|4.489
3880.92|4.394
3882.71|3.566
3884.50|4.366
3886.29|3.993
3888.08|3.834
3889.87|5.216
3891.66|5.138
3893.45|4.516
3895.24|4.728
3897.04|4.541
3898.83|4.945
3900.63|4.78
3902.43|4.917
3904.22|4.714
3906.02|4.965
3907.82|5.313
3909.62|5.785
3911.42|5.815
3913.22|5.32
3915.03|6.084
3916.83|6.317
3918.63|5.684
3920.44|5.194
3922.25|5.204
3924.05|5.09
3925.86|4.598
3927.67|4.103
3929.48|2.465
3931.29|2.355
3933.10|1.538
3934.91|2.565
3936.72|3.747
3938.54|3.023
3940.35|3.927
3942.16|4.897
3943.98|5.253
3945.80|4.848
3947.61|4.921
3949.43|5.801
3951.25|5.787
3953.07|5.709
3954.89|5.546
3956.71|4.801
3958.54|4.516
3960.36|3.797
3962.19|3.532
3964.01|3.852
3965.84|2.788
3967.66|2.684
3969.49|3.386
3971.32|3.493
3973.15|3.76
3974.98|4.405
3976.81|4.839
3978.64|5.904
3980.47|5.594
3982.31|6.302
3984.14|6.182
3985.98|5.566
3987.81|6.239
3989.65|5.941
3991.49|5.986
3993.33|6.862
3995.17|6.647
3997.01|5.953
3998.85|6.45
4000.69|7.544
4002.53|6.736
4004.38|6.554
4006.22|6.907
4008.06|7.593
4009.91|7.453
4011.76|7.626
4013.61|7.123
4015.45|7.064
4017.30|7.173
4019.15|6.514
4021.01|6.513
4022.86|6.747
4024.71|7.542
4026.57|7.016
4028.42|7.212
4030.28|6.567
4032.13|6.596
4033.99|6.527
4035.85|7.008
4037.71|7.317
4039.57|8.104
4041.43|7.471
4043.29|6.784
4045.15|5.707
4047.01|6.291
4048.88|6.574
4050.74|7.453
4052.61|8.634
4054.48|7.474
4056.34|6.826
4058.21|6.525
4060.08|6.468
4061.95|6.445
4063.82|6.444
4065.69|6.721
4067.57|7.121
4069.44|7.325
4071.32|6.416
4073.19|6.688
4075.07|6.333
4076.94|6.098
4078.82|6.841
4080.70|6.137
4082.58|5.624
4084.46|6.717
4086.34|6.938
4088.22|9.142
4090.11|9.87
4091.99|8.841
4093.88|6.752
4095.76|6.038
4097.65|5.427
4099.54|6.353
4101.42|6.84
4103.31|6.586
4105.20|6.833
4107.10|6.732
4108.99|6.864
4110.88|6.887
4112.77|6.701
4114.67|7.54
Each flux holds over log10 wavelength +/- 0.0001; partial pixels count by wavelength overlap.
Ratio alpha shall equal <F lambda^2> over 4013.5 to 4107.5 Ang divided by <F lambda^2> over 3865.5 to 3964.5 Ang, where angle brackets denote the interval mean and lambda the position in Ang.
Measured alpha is 1.60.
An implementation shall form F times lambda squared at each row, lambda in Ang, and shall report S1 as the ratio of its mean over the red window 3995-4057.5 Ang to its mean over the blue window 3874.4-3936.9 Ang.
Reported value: 1.62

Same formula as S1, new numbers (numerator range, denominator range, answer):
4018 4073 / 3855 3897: 1.63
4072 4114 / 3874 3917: 1.56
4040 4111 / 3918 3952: 1.74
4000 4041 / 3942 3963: 1.48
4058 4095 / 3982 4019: 1.08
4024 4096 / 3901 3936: 1.62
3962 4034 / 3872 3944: 1.39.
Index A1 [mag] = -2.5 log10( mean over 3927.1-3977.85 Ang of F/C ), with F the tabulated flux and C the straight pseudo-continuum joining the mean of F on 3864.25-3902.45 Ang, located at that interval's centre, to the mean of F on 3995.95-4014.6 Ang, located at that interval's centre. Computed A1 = 0.43 mag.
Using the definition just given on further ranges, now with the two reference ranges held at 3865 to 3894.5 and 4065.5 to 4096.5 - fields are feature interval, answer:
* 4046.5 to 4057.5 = -0.08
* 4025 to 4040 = -0.09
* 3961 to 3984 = 0.33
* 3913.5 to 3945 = 0.22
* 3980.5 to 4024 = -0.09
